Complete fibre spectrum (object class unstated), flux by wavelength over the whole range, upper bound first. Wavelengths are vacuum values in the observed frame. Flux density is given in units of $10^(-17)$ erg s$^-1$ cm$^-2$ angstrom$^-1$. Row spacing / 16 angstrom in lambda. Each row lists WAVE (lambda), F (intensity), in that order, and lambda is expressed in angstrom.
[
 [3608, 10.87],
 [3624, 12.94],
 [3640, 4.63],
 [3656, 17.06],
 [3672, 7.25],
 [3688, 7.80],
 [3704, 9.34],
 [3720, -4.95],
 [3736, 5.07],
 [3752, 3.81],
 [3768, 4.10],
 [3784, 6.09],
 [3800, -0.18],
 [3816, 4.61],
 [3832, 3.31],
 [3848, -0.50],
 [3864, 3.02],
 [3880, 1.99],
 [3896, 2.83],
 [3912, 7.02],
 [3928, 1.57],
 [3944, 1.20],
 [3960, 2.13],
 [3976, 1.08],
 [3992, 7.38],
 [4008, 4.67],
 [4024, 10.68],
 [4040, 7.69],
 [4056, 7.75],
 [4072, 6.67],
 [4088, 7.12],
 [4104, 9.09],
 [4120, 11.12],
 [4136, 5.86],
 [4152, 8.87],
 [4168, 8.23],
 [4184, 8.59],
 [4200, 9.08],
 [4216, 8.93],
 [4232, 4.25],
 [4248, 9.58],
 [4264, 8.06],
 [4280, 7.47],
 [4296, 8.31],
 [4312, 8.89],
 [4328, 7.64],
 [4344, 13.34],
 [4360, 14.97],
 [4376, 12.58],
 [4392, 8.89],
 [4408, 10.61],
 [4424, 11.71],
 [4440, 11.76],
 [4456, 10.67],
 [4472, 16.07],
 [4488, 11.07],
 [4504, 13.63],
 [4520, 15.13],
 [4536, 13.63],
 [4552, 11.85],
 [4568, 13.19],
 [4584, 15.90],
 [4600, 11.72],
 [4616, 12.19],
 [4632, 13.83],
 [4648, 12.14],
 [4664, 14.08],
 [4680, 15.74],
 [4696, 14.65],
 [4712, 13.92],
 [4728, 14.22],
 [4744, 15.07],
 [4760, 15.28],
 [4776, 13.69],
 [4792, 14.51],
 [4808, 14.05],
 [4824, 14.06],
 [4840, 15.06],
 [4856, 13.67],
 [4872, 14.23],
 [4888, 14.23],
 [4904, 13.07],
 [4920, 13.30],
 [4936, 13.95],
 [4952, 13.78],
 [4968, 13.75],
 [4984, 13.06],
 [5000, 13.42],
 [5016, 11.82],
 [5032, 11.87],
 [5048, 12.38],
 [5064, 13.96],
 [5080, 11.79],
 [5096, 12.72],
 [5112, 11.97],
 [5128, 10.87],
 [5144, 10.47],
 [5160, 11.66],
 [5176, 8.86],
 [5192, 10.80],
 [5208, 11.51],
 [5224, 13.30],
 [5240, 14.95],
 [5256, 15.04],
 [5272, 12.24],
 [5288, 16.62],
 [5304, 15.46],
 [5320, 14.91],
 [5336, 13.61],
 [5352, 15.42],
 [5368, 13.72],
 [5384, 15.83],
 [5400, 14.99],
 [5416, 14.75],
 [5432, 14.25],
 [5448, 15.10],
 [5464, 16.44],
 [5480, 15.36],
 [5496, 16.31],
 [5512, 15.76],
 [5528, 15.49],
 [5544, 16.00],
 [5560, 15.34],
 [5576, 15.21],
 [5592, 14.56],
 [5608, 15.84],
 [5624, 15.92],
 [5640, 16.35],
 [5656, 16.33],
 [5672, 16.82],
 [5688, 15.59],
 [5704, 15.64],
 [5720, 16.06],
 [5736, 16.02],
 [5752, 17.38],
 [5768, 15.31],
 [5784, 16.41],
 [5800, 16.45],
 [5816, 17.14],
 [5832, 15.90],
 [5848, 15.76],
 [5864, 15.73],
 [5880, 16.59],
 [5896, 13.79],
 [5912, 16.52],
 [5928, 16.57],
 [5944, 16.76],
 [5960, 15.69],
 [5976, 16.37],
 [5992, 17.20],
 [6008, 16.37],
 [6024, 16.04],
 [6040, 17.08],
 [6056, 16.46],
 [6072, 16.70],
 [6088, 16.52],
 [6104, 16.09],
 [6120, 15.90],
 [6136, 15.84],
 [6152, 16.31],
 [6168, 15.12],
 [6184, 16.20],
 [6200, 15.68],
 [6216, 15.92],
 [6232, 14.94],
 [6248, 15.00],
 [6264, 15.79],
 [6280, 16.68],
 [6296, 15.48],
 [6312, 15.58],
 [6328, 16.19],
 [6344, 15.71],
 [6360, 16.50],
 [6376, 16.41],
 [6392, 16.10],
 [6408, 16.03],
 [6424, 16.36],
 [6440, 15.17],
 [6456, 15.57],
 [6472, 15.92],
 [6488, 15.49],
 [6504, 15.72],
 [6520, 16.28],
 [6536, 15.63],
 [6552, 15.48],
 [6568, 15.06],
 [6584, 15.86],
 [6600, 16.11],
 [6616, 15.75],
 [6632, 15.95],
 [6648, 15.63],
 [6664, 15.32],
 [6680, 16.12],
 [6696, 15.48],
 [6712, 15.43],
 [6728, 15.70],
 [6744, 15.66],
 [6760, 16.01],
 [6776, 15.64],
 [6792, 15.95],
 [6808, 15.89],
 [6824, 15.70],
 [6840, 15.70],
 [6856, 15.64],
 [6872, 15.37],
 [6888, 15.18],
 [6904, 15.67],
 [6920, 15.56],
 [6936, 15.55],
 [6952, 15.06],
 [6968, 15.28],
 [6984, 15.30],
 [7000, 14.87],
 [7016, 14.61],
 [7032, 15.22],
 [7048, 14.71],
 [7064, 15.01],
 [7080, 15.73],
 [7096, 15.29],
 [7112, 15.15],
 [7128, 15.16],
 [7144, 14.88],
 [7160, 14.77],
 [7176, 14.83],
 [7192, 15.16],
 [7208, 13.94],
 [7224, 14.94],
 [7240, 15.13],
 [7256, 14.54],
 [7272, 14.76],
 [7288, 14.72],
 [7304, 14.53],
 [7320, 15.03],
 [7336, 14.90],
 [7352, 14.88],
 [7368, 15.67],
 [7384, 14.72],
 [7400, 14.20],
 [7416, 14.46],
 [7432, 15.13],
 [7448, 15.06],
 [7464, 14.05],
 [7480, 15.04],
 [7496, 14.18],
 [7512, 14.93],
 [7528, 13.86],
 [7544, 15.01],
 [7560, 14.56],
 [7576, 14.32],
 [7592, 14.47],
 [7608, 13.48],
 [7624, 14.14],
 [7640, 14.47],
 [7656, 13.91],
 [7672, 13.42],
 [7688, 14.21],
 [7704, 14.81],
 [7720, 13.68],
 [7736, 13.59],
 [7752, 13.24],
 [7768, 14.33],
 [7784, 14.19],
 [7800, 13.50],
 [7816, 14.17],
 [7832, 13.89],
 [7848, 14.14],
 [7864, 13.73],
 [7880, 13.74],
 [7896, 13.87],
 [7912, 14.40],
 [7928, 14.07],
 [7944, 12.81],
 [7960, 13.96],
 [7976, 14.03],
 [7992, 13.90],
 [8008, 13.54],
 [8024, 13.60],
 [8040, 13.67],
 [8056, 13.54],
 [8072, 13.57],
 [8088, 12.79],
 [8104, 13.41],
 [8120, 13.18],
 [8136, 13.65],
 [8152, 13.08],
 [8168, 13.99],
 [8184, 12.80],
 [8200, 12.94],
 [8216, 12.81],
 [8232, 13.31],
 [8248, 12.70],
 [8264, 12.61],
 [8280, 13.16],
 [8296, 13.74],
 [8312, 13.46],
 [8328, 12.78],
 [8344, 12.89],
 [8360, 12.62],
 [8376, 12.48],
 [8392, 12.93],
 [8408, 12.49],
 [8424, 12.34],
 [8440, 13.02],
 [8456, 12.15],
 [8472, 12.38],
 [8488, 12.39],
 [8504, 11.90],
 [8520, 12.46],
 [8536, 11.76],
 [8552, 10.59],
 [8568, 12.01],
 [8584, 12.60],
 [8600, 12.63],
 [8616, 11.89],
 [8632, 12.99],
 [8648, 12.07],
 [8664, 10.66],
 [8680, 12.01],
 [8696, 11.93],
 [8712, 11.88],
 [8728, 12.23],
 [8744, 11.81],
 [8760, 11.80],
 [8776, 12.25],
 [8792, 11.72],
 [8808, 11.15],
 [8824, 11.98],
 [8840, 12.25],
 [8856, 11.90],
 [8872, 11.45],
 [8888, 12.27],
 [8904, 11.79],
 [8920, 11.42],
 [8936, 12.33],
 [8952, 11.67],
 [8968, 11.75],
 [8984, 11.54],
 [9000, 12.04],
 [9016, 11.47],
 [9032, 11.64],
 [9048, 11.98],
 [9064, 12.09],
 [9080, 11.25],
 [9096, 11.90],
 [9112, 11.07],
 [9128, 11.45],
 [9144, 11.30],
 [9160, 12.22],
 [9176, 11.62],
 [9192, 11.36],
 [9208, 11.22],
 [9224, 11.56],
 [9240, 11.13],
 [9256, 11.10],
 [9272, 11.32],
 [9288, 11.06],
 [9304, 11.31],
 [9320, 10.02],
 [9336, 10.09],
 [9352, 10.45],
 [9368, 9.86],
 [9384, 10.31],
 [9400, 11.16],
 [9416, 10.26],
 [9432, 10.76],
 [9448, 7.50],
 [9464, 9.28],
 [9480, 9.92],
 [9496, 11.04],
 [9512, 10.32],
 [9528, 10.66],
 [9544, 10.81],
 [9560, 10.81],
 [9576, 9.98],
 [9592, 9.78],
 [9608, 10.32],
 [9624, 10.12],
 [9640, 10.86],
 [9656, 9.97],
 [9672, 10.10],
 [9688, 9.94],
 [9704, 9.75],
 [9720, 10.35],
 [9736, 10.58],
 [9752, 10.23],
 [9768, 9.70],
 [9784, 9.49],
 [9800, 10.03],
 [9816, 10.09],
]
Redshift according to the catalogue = 0.00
